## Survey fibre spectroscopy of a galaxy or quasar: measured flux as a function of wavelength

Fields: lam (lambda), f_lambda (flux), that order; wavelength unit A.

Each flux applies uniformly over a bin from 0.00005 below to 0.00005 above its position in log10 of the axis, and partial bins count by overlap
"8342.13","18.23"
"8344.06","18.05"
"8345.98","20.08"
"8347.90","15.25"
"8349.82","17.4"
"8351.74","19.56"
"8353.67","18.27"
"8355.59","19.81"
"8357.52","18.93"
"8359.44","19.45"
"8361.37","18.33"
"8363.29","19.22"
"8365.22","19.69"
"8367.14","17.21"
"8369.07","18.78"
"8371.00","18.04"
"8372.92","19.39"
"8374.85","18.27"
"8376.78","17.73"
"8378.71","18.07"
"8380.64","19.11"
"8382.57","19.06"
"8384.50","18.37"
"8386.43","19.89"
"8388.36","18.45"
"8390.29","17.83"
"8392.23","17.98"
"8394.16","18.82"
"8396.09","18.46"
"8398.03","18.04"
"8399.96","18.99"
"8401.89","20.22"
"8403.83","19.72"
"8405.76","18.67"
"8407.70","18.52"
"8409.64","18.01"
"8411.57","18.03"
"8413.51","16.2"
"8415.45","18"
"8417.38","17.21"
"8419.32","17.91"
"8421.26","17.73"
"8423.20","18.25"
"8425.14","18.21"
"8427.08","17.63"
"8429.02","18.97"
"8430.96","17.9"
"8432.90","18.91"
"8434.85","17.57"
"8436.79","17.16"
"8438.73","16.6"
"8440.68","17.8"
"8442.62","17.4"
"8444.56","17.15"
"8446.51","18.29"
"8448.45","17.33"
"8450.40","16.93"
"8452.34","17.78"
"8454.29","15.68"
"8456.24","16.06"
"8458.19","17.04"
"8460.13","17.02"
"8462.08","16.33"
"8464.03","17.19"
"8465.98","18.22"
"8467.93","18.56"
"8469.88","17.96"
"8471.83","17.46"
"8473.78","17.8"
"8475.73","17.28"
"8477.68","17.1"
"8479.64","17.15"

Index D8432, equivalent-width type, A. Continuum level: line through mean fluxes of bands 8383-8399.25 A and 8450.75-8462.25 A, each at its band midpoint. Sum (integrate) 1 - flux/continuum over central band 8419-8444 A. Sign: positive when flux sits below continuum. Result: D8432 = -0.6 A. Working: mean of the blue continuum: 18.5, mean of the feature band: 17.8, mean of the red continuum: 16.7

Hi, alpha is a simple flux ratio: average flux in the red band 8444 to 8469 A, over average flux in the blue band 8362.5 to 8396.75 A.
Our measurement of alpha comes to 0.93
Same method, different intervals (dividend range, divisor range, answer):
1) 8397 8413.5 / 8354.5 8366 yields 0.97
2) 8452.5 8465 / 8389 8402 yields 0.90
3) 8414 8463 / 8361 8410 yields 0.94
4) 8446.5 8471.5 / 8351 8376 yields 0.92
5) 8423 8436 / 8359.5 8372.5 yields 0.98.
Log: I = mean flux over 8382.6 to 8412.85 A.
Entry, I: 18.7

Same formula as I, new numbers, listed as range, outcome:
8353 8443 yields 18.4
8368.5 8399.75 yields 18.5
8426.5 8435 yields 18.3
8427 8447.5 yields 17.8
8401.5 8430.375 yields 18.2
